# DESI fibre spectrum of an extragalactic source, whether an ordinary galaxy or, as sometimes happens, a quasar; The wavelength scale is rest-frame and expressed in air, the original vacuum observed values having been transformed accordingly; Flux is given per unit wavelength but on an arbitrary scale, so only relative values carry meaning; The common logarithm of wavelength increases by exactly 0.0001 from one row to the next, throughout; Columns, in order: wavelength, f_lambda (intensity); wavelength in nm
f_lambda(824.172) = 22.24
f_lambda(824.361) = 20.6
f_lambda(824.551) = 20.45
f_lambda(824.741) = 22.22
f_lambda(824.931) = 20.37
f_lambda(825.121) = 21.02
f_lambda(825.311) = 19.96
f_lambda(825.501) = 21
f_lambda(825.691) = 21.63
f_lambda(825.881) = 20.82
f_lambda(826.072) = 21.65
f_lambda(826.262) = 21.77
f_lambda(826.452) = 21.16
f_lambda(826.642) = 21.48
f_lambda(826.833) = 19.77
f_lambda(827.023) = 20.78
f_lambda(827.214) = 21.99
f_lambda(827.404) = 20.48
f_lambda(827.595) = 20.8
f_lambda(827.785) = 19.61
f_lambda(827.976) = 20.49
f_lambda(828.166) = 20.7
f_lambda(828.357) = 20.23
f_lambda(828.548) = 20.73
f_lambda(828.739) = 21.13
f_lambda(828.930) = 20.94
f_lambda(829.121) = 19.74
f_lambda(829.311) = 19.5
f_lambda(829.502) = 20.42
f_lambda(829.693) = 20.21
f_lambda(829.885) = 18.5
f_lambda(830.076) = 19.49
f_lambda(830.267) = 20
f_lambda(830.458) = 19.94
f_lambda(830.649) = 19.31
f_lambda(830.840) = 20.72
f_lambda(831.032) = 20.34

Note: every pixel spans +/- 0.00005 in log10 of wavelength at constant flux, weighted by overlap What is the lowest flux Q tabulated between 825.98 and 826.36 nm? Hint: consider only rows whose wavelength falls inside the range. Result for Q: 21.65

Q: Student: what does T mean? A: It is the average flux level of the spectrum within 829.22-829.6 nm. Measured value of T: 20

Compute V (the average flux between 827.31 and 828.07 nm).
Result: 20.3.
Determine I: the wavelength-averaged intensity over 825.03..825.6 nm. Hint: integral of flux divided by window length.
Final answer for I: 20.7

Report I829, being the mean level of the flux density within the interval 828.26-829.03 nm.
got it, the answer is 20.7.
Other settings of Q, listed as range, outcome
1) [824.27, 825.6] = 19.96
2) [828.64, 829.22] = 19.74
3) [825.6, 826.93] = 19.77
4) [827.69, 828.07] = 19.61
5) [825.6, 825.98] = 20.82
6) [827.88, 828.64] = 20.23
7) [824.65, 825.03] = 20.37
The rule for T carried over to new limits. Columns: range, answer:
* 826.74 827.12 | 20.3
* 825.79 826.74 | 21.4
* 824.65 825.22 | 21.2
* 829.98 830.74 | 19.7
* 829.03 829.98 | 19.7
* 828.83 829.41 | 20.1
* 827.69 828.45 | 20.3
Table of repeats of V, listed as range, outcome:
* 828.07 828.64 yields 20.6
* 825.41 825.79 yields 21.3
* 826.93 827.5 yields 21.1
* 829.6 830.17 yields 19.4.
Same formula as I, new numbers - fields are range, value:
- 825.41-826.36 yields 21.4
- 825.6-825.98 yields 21.2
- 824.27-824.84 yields 21.1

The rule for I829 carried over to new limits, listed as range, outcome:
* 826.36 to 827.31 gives 21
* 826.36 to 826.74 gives 21.3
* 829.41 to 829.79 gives 20.3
